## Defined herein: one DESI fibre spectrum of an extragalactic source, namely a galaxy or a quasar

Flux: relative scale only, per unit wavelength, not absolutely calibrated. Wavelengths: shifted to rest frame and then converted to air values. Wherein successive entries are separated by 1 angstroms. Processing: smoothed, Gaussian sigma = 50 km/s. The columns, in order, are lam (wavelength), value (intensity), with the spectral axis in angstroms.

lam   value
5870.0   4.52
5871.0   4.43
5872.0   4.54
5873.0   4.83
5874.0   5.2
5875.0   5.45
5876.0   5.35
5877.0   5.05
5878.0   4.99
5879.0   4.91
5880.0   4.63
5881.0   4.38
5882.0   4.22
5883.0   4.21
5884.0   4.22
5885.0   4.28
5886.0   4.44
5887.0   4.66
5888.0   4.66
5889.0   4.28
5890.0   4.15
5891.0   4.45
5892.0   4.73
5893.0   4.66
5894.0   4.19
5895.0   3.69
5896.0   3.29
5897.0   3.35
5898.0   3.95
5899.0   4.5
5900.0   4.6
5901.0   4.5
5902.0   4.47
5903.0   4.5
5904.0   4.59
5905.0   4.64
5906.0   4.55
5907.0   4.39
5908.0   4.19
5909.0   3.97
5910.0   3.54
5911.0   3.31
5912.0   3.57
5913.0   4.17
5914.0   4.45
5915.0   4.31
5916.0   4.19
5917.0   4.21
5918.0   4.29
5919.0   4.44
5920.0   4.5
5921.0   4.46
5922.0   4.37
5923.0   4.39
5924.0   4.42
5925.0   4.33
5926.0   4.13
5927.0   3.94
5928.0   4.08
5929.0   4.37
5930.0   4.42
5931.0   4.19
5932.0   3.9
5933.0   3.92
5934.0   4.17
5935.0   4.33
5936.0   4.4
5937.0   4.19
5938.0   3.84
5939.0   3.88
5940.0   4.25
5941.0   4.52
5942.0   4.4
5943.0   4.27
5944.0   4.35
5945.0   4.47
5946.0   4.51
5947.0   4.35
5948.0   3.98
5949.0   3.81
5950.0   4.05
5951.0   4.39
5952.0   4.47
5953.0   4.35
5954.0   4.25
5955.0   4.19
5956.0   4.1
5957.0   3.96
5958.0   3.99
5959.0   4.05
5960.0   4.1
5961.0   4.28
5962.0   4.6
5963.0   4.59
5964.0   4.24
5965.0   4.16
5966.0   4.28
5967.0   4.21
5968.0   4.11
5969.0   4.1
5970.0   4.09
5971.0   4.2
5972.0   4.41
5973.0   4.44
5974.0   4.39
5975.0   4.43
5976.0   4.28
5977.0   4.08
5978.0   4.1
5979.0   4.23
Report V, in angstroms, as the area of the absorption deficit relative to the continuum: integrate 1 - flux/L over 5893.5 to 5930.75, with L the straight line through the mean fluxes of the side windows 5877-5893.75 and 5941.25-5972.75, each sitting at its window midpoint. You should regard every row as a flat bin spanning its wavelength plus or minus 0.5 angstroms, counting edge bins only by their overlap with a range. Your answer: 1.8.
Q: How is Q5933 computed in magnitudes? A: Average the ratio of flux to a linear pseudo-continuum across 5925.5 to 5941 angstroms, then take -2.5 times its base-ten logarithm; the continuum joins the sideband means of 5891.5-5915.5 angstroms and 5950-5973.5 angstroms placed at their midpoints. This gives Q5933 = 0.02 mag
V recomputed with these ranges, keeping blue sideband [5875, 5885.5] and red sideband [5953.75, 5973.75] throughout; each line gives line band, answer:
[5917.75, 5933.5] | 0.6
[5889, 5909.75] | 1.4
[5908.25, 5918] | 1.1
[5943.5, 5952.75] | 0.1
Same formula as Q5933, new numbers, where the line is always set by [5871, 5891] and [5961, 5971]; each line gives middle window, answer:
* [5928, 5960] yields 0.041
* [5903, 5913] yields 0.105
